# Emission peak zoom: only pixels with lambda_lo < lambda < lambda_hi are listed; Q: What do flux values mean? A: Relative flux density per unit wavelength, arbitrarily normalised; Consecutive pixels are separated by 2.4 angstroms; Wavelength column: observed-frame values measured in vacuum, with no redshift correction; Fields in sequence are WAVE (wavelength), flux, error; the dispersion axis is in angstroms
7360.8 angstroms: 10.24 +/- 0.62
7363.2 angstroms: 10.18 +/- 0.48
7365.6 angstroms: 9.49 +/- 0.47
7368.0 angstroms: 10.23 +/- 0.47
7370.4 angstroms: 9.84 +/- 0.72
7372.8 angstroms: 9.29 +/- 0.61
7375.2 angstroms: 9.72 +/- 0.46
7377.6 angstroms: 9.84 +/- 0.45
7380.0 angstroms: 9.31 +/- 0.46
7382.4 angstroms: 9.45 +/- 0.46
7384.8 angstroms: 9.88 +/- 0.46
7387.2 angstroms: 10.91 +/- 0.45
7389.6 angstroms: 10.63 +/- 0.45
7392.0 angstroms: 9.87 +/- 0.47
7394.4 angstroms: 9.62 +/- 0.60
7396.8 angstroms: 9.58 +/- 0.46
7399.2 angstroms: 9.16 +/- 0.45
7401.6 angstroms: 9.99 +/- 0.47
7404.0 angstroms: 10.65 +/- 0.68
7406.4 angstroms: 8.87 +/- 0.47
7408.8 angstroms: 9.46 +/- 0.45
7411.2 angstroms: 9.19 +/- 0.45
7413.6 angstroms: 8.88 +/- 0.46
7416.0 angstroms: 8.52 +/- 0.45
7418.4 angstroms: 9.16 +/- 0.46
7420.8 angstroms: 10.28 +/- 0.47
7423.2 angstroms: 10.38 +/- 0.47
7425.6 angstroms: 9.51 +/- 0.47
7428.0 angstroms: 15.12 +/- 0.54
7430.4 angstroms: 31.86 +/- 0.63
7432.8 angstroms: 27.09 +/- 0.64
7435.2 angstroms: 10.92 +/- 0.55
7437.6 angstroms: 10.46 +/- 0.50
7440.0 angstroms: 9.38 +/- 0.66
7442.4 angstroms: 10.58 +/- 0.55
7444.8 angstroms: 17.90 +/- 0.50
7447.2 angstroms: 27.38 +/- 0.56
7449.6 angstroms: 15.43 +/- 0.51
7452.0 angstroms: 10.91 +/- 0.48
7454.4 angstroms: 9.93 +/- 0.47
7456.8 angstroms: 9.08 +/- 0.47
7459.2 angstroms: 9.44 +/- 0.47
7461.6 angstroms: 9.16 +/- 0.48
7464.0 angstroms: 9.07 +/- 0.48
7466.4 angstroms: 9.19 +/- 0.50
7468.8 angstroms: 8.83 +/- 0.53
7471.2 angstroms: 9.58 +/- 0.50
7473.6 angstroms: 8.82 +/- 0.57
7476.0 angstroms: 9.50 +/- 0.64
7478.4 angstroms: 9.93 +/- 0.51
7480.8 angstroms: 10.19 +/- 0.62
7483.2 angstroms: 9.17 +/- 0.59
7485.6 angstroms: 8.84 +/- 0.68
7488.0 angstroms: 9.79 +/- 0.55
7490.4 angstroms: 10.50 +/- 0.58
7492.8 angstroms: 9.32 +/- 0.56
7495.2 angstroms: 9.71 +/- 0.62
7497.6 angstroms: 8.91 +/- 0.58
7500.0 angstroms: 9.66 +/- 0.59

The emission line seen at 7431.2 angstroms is [S II]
